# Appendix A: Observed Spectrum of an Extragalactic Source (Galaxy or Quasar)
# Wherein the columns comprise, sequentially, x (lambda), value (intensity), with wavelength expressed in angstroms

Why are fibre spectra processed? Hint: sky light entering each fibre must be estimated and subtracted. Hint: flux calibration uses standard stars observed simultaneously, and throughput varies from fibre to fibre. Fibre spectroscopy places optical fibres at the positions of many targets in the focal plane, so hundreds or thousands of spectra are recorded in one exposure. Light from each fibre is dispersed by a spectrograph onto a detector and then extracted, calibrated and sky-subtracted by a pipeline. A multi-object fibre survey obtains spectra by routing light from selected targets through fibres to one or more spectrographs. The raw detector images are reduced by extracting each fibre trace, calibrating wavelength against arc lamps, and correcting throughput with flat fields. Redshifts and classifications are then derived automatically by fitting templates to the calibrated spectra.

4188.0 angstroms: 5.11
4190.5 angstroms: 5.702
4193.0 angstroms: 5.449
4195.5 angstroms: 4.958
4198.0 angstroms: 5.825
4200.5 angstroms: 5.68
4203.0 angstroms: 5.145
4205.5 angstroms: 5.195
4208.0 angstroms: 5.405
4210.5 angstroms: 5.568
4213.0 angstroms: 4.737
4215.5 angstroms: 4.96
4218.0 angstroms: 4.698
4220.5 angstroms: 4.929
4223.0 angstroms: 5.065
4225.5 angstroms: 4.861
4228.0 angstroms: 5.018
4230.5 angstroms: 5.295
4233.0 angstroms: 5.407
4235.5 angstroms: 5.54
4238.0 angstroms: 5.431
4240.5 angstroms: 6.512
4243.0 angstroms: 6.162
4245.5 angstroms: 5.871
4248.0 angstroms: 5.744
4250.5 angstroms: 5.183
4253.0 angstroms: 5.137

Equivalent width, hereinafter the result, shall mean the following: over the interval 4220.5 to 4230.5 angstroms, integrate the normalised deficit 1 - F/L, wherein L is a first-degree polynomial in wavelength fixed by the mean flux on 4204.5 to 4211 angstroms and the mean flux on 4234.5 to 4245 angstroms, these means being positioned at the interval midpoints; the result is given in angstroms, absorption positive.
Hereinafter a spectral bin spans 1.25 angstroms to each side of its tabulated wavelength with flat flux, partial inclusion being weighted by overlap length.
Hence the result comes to 1.17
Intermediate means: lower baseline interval 5.38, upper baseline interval 5.92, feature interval 5.01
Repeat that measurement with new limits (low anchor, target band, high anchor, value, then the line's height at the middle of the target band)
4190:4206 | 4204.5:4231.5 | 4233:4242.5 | 2.6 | 5.61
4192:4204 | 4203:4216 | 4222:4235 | 0.3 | 5.32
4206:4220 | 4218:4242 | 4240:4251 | 0.9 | 5.51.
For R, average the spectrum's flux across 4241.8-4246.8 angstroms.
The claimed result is 6.01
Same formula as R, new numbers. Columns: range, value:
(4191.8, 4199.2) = 5.41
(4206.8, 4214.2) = 5.24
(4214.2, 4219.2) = 4.83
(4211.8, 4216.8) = 4.85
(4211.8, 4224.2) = 4.88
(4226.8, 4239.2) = 5.34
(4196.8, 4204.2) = 5.55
